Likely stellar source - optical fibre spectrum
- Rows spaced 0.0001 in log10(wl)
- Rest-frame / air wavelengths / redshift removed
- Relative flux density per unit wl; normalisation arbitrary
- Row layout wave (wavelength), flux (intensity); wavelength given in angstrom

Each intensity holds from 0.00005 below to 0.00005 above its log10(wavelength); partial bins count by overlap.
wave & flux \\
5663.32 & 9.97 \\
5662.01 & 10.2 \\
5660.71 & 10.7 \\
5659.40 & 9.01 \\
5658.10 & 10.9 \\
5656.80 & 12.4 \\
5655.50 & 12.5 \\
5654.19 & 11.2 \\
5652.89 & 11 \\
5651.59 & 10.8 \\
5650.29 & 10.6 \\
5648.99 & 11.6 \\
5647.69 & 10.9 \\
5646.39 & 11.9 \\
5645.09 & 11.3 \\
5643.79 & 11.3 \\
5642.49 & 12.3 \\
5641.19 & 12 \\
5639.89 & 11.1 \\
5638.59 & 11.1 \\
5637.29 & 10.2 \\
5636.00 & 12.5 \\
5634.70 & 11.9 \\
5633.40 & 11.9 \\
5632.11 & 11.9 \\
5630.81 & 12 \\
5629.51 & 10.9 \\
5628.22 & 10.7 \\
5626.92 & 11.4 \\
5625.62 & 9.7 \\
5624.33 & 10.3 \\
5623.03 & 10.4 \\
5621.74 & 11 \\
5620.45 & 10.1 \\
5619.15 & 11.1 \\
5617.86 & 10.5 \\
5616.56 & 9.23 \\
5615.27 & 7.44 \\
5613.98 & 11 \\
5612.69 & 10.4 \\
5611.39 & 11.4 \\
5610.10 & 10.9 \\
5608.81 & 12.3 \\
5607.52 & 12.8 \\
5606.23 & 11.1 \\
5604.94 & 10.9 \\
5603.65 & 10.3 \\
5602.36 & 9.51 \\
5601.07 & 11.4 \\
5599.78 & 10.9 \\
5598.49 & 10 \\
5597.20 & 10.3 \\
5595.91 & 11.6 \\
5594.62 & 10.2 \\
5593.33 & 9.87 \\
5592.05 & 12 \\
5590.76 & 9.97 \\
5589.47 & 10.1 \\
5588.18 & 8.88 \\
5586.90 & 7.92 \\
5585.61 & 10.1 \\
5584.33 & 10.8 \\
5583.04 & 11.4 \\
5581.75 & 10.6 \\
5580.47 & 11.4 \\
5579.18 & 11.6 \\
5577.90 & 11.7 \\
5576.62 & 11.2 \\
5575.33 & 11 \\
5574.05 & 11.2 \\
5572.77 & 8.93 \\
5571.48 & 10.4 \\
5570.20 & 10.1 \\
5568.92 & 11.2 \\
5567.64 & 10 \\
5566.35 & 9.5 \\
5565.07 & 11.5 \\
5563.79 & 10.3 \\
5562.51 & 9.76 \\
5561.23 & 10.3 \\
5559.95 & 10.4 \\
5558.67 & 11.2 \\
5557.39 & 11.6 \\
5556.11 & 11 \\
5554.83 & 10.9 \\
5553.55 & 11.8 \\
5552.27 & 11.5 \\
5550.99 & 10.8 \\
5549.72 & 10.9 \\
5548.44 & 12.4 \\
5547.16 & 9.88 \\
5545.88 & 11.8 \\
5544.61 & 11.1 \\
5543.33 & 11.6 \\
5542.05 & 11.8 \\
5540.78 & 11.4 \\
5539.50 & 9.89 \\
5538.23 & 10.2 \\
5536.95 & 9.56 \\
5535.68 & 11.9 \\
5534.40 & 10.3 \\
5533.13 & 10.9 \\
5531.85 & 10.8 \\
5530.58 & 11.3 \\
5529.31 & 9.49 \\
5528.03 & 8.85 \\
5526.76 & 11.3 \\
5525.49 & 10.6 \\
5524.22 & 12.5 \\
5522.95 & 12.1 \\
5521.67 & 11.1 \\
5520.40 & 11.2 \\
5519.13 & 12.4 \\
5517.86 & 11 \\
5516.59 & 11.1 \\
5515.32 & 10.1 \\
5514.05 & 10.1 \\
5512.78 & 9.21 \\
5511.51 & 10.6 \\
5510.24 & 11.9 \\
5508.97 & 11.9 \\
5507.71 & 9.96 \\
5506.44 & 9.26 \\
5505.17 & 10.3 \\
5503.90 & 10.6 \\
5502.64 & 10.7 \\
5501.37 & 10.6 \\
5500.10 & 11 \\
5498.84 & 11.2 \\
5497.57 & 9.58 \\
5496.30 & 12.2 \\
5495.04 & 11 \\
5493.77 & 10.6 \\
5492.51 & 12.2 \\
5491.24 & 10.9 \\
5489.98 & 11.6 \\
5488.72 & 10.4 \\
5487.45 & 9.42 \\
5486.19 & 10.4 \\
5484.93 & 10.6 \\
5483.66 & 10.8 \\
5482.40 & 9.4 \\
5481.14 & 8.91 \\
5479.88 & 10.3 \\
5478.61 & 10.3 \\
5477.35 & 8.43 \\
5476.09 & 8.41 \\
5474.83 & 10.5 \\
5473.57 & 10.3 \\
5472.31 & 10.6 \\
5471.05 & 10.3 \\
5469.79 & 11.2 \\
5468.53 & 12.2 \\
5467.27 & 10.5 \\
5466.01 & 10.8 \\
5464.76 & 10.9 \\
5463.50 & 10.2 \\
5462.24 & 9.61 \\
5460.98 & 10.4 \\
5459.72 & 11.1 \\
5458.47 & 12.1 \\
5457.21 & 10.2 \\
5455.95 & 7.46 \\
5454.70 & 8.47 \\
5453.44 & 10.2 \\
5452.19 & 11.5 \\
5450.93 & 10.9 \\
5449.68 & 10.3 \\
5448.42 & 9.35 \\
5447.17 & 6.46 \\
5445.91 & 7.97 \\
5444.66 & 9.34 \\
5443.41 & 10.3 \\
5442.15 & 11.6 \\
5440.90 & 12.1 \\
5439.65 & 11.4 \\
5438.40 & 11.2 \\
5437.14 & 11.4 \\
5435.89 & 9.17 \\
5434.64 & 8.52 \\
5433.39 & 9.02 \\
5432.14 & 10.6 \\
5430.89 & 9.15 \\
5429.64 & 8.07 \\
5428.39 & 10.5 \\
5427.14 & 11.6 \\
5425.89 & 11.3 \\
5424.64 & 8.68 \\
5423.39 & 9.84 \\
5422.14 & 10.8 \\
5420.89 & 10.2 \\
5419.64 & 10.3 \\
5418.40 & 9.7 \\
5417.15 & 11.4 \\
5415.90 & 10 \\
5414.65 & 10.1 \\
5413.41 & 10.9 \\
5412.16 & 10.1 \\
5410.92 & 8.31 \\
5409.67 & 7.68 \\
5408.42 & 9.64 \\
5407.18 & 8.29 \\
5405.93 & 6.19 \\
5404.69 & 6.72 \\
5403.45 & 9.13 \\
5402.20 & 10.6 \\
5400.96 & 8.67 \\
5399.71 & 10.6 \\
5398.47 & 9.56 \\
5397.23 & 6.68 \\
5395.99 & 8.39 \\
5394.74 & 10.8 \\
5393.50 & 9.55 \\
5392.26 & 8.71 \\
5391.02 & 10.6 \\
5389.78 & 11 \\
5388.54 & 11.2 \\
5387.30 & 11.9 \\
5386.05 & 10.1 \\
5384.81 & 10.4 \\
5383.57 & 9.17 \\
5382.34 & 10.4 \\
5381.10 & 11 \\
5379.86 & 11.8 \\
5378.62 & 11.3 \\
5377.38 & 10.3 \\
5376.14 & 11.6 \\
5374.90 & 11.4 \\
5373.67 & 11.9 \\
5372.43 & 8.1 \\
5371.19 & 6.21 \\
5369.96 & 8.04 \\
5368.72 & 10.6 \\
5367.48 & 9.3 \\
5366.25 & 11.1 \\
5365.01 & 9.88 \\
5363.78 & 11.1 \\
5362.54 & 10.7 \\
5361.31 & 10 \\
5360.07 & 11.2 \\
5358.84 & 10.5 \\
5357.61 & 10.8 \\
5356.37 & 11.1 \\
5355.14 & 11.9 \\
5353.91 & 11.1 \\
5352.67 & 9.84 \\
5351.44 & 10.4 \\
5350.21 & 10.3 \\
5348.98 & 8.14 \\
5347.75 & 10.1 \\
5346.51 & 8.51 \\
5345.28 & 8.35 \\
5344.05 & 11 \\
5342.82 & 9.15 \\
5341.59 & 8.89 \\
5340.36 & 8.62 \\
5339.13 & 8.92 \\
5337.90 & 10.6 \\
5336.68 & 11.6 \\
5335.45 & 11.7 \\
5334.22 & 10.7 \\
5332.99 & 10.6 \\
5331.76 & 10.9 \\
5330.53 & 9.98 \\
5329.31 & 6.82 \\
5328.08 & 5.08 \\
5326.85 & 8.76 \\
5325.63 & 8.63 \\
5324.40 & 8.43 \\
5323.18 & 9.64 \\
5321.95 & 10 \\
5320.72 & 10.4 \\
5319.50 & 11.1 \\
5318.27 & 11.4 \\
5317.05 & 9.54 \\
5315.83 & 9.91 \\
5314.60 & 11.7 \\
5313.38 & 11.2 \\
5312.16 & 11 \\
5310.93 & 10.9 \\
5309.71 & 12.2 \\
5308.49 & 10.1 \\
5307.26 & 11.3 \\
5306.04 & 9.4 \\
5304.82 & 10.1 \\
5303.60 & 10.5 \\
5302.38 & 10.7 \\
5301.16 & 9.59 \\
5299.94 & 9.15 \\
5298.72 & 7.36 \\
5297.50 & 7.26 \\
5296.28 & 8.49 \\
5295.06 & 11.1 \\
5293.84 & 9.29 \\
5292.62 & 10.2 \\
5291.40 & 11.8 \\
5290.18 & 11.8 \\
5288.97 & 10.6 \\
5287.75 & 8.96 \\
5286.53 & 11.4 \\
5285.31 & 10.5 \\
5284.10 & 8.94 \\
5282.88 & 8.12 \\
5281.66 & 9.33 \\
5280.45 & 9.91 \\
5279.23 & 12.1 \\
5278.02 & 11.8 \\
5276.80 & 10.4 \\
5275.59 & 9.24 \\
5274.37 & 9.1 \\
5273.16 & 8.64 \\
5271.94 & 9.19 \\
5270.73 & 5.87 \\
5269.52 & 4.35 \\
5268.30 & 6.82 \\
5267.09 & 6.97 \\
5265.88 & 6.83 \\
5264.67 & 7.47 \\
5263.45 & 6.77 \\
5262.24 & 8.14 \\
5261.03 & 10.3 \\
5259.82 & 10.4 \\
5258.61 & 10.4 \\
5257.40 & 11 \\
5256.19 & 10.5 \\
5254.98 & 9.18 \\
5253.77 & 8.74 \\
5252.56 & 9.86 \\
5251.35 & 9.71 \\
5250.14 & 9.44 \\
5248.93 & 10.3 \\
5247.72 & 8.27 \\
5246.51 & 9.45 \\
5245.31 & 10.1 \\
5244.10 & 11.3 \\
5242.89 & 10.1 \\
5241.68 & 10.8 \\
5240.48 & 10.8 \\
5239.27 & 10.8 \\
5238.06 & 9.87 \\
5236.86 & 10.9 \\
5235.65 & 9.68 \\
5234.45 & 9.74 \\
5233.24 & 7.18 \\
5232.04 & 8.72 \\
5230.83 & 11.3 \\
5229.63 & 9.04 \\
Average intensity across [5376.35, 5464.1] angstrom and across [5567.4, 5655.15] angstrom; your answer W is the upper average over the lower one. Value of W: 1.09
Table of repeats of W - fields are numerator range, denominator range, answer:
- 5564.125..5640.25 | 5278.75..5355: 1.08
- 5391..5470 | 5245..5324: 1.02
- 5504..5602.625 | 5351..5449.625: 1.08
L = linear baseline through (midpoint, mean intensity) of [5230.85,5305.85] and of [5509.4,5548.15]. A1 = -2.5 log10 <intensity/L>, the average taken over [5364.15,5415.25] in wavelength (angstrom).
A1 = 0.045 mag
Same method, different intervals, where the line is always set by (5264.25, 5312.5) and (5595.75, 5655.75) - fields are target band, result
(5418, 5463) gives 0.01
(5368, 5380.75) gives -0.03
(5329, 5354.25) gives -0.01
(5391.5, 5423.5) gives 0.08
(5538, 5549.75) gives -0.05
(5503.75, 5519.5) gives -0.01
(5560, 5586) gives 0.01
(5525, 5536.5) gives 0.00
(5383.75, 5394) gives -0.05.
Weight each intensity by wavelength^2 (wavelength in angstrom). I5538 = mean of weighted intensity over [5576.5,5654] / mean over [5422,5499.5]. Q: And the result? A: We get 1.12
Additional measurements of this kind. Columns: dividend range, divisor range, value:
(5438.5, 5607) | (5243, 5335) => 1.20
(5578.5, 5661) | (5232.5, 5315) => 1.28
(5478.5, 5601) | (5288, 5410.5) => 1.16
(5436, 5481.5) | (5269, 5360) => 1.09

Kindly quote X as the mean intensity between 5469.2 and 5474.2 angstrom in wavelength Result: 10.6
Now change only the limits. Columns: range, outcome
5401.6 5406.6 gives 8.15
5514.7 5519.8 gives 11.2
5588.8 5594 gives 10.5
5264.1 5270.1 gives 6.49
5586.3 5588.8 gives 8.43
